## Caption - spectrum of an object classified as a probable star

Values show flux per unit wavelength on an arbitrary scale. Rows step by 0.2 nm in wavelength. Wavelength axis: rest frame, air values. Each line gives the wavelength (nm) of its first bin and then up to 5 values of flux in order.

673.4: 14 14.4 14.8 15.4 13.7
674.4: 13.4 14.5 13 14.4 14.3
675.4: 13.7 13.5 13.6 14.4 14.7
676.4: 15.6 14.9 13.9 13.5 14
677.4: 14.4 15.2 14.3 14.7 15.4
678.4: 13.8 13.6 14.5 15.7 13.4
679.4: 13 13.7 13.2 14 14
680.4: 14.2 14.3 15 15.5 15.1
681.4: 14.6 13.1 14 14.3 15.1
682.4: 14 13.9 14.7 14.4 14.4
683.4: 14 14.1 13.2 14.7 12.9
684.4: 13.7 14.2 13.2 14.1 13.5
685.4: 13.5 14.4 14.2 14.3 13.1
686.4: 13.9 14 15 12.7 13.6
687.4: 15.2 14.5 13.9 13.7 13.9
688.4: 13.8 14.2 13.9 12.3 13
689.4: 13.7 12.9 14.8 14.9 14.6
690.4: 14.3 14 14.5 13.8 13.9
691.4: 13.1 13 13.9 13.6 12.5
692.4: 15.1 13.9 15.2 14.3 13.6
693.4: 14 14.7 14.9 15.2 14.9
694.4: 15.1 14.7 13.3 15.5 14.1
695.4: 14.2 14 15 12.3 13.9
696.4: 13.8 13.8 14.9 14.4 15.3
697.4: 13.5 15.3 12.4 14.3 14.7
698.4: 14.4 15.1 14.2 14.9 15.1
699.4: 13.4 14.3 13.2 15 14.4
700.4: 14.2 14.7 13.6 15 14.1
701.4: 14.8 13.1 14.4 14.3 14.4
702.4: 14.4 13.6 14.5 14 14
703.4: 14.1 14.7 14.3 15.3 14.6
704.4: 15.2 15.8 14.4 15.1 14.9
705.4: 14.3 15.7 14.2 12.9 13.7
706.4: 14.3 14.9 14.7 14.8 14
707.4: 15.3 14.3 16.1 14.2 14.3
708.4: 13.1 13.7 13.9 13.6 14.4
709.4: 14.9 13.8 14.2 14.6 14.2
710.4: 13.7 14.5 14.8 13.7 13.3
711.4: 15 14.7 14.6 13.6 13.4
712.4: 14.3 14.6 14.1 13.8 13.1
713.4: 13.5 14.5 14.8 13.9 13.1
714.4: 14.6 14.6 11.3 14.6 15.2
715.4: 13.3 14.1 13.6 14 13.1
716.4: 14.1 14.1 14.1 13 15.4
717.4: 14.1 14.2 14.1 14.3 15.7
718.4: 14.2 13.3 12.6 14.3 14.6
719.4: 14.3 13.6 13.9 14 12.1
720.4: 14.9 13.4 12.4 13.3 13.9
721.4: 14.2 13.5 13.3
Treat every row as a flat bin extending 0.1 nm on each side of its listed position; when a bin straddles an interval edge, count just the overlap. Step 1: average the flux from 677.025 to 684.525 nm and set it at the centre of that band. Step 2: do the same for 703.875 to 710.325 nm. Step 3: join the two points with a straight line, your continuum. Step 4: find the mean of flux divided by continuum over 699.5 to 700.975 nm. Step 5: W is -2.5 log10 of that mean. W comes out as 0.013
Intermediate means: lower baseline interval 14.2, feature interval 14.2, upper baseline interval 14.5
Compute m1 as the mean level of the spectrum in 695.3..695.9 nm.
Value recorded 14.4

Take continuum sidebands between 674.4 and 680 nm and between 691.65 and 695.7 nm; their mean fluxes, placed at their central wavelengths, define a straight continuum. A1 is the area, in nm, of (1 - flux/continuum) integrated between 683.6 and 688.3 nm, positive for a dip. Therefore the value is 0.12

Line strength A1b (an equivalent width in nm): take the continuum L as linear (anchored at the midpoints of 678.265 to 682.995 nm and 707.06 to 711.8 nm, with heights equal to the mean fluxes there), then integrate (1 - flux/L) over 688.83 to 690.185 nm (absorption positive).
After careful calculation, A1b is 0.05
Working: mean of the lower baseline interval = 14.2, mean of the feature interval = 13.7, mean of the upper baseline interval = 14.3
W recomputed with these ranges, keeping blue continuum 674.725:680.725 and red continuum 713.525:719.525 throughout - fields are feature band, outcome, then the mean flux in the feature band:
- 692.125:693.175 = -0.006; 14.2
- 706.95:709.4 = -0.020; 14.3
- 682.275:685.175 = 0.015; 14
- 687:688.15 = 0.007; 14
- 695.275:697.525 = -0.001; 14.1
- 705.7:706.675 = 0.007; 14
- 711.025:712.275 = -0.003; 14.1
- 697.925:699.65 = -0.030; 14.5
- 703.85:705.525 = -0.065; 14.9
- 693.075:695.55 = -0.030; 14.5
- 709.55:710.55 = -0.006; 14.1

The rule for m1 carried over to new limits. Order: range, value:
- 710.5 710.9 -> 14.7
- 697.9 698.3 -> 14.5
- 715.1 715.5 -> 14.2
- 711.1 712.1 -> 14.2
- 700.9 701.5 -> 14.6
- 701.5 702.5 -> 14.1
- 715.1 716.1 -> 14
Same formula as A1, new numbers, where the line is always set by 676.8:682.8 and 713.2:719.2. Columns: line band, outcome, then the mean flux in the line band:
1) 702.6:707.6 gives -0.170 nm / 14.5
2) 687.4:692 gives 0.102 nm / 13.9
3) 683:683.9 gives 0.016 nm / 14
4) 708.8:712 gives -0.047 nm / 14.2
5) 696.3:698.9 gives -0.035 nm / 14.3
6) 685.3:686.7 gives 0.029 nm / 13.9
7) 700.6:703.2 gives -0.019 nm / 14.2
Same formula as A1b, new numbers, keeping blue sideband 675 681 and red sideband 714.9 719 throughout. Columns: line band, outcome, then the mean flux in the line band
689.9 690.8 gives -0.02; 14.5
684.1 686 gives 0.06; 13.8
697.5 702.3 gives -0.05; 14.3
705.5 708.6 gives -0.07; 14.4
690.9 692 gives 0.05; 13.5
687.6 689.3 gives 0.07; 13.6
